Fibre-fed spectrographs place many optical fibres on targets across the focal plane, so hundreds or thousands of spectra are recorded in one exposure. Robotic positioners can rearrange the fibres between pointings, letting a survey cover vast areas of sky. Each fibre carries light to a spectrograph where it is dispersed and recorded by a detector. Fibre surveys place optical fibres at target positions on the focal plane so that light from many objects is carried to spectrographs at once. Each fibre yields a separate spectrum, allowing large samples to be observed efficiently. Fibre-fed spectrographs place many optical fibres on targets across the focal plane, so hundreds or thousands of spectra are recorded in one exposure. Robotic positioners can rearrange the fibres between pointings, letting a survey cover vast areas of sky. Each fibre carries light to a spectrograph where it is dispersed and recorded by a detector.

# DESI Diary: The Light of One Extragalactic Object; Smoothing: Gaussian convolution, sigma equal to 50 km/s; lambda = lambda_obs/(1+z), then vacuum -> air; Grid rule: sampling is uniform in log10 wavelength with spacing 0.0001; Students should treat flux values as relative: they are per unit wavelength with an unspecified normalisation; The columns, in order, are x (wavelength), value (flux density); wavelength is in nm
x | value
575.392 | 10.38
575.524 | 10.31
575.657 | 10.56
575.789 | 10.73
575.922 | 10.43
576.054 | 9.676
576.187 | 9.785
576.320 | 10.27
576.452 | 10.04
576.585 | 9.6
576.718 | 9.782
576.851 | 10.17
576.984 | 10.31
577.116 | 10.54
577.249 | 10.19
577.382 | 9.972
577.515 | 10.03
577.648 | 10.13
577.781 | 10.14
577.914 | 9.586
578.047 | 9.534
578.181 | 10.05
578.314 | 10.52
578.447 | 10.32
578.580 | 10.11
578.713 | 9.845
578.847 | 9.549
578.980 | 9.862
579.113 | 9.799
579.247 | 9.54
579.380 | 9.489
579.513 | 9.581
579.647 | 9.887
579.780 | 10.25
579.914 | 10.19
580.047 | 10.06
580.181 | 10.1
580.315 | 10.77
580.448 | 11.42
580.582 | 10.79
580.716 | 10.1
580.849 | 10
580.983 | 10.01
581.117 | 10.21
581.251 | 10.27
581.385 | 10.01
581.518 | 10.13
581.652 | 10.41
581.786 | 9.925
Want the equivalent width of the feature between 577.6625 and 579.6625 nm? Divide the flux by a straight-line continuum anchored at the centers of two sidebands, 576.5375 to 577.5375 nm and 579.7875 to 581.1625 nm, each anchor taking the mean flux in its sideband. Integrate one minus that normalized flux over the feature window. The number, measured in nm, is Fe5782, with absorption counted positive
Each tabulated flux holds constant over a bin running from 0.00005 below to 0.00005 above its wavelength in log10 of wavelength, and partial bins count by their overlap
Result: 0.07 nm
